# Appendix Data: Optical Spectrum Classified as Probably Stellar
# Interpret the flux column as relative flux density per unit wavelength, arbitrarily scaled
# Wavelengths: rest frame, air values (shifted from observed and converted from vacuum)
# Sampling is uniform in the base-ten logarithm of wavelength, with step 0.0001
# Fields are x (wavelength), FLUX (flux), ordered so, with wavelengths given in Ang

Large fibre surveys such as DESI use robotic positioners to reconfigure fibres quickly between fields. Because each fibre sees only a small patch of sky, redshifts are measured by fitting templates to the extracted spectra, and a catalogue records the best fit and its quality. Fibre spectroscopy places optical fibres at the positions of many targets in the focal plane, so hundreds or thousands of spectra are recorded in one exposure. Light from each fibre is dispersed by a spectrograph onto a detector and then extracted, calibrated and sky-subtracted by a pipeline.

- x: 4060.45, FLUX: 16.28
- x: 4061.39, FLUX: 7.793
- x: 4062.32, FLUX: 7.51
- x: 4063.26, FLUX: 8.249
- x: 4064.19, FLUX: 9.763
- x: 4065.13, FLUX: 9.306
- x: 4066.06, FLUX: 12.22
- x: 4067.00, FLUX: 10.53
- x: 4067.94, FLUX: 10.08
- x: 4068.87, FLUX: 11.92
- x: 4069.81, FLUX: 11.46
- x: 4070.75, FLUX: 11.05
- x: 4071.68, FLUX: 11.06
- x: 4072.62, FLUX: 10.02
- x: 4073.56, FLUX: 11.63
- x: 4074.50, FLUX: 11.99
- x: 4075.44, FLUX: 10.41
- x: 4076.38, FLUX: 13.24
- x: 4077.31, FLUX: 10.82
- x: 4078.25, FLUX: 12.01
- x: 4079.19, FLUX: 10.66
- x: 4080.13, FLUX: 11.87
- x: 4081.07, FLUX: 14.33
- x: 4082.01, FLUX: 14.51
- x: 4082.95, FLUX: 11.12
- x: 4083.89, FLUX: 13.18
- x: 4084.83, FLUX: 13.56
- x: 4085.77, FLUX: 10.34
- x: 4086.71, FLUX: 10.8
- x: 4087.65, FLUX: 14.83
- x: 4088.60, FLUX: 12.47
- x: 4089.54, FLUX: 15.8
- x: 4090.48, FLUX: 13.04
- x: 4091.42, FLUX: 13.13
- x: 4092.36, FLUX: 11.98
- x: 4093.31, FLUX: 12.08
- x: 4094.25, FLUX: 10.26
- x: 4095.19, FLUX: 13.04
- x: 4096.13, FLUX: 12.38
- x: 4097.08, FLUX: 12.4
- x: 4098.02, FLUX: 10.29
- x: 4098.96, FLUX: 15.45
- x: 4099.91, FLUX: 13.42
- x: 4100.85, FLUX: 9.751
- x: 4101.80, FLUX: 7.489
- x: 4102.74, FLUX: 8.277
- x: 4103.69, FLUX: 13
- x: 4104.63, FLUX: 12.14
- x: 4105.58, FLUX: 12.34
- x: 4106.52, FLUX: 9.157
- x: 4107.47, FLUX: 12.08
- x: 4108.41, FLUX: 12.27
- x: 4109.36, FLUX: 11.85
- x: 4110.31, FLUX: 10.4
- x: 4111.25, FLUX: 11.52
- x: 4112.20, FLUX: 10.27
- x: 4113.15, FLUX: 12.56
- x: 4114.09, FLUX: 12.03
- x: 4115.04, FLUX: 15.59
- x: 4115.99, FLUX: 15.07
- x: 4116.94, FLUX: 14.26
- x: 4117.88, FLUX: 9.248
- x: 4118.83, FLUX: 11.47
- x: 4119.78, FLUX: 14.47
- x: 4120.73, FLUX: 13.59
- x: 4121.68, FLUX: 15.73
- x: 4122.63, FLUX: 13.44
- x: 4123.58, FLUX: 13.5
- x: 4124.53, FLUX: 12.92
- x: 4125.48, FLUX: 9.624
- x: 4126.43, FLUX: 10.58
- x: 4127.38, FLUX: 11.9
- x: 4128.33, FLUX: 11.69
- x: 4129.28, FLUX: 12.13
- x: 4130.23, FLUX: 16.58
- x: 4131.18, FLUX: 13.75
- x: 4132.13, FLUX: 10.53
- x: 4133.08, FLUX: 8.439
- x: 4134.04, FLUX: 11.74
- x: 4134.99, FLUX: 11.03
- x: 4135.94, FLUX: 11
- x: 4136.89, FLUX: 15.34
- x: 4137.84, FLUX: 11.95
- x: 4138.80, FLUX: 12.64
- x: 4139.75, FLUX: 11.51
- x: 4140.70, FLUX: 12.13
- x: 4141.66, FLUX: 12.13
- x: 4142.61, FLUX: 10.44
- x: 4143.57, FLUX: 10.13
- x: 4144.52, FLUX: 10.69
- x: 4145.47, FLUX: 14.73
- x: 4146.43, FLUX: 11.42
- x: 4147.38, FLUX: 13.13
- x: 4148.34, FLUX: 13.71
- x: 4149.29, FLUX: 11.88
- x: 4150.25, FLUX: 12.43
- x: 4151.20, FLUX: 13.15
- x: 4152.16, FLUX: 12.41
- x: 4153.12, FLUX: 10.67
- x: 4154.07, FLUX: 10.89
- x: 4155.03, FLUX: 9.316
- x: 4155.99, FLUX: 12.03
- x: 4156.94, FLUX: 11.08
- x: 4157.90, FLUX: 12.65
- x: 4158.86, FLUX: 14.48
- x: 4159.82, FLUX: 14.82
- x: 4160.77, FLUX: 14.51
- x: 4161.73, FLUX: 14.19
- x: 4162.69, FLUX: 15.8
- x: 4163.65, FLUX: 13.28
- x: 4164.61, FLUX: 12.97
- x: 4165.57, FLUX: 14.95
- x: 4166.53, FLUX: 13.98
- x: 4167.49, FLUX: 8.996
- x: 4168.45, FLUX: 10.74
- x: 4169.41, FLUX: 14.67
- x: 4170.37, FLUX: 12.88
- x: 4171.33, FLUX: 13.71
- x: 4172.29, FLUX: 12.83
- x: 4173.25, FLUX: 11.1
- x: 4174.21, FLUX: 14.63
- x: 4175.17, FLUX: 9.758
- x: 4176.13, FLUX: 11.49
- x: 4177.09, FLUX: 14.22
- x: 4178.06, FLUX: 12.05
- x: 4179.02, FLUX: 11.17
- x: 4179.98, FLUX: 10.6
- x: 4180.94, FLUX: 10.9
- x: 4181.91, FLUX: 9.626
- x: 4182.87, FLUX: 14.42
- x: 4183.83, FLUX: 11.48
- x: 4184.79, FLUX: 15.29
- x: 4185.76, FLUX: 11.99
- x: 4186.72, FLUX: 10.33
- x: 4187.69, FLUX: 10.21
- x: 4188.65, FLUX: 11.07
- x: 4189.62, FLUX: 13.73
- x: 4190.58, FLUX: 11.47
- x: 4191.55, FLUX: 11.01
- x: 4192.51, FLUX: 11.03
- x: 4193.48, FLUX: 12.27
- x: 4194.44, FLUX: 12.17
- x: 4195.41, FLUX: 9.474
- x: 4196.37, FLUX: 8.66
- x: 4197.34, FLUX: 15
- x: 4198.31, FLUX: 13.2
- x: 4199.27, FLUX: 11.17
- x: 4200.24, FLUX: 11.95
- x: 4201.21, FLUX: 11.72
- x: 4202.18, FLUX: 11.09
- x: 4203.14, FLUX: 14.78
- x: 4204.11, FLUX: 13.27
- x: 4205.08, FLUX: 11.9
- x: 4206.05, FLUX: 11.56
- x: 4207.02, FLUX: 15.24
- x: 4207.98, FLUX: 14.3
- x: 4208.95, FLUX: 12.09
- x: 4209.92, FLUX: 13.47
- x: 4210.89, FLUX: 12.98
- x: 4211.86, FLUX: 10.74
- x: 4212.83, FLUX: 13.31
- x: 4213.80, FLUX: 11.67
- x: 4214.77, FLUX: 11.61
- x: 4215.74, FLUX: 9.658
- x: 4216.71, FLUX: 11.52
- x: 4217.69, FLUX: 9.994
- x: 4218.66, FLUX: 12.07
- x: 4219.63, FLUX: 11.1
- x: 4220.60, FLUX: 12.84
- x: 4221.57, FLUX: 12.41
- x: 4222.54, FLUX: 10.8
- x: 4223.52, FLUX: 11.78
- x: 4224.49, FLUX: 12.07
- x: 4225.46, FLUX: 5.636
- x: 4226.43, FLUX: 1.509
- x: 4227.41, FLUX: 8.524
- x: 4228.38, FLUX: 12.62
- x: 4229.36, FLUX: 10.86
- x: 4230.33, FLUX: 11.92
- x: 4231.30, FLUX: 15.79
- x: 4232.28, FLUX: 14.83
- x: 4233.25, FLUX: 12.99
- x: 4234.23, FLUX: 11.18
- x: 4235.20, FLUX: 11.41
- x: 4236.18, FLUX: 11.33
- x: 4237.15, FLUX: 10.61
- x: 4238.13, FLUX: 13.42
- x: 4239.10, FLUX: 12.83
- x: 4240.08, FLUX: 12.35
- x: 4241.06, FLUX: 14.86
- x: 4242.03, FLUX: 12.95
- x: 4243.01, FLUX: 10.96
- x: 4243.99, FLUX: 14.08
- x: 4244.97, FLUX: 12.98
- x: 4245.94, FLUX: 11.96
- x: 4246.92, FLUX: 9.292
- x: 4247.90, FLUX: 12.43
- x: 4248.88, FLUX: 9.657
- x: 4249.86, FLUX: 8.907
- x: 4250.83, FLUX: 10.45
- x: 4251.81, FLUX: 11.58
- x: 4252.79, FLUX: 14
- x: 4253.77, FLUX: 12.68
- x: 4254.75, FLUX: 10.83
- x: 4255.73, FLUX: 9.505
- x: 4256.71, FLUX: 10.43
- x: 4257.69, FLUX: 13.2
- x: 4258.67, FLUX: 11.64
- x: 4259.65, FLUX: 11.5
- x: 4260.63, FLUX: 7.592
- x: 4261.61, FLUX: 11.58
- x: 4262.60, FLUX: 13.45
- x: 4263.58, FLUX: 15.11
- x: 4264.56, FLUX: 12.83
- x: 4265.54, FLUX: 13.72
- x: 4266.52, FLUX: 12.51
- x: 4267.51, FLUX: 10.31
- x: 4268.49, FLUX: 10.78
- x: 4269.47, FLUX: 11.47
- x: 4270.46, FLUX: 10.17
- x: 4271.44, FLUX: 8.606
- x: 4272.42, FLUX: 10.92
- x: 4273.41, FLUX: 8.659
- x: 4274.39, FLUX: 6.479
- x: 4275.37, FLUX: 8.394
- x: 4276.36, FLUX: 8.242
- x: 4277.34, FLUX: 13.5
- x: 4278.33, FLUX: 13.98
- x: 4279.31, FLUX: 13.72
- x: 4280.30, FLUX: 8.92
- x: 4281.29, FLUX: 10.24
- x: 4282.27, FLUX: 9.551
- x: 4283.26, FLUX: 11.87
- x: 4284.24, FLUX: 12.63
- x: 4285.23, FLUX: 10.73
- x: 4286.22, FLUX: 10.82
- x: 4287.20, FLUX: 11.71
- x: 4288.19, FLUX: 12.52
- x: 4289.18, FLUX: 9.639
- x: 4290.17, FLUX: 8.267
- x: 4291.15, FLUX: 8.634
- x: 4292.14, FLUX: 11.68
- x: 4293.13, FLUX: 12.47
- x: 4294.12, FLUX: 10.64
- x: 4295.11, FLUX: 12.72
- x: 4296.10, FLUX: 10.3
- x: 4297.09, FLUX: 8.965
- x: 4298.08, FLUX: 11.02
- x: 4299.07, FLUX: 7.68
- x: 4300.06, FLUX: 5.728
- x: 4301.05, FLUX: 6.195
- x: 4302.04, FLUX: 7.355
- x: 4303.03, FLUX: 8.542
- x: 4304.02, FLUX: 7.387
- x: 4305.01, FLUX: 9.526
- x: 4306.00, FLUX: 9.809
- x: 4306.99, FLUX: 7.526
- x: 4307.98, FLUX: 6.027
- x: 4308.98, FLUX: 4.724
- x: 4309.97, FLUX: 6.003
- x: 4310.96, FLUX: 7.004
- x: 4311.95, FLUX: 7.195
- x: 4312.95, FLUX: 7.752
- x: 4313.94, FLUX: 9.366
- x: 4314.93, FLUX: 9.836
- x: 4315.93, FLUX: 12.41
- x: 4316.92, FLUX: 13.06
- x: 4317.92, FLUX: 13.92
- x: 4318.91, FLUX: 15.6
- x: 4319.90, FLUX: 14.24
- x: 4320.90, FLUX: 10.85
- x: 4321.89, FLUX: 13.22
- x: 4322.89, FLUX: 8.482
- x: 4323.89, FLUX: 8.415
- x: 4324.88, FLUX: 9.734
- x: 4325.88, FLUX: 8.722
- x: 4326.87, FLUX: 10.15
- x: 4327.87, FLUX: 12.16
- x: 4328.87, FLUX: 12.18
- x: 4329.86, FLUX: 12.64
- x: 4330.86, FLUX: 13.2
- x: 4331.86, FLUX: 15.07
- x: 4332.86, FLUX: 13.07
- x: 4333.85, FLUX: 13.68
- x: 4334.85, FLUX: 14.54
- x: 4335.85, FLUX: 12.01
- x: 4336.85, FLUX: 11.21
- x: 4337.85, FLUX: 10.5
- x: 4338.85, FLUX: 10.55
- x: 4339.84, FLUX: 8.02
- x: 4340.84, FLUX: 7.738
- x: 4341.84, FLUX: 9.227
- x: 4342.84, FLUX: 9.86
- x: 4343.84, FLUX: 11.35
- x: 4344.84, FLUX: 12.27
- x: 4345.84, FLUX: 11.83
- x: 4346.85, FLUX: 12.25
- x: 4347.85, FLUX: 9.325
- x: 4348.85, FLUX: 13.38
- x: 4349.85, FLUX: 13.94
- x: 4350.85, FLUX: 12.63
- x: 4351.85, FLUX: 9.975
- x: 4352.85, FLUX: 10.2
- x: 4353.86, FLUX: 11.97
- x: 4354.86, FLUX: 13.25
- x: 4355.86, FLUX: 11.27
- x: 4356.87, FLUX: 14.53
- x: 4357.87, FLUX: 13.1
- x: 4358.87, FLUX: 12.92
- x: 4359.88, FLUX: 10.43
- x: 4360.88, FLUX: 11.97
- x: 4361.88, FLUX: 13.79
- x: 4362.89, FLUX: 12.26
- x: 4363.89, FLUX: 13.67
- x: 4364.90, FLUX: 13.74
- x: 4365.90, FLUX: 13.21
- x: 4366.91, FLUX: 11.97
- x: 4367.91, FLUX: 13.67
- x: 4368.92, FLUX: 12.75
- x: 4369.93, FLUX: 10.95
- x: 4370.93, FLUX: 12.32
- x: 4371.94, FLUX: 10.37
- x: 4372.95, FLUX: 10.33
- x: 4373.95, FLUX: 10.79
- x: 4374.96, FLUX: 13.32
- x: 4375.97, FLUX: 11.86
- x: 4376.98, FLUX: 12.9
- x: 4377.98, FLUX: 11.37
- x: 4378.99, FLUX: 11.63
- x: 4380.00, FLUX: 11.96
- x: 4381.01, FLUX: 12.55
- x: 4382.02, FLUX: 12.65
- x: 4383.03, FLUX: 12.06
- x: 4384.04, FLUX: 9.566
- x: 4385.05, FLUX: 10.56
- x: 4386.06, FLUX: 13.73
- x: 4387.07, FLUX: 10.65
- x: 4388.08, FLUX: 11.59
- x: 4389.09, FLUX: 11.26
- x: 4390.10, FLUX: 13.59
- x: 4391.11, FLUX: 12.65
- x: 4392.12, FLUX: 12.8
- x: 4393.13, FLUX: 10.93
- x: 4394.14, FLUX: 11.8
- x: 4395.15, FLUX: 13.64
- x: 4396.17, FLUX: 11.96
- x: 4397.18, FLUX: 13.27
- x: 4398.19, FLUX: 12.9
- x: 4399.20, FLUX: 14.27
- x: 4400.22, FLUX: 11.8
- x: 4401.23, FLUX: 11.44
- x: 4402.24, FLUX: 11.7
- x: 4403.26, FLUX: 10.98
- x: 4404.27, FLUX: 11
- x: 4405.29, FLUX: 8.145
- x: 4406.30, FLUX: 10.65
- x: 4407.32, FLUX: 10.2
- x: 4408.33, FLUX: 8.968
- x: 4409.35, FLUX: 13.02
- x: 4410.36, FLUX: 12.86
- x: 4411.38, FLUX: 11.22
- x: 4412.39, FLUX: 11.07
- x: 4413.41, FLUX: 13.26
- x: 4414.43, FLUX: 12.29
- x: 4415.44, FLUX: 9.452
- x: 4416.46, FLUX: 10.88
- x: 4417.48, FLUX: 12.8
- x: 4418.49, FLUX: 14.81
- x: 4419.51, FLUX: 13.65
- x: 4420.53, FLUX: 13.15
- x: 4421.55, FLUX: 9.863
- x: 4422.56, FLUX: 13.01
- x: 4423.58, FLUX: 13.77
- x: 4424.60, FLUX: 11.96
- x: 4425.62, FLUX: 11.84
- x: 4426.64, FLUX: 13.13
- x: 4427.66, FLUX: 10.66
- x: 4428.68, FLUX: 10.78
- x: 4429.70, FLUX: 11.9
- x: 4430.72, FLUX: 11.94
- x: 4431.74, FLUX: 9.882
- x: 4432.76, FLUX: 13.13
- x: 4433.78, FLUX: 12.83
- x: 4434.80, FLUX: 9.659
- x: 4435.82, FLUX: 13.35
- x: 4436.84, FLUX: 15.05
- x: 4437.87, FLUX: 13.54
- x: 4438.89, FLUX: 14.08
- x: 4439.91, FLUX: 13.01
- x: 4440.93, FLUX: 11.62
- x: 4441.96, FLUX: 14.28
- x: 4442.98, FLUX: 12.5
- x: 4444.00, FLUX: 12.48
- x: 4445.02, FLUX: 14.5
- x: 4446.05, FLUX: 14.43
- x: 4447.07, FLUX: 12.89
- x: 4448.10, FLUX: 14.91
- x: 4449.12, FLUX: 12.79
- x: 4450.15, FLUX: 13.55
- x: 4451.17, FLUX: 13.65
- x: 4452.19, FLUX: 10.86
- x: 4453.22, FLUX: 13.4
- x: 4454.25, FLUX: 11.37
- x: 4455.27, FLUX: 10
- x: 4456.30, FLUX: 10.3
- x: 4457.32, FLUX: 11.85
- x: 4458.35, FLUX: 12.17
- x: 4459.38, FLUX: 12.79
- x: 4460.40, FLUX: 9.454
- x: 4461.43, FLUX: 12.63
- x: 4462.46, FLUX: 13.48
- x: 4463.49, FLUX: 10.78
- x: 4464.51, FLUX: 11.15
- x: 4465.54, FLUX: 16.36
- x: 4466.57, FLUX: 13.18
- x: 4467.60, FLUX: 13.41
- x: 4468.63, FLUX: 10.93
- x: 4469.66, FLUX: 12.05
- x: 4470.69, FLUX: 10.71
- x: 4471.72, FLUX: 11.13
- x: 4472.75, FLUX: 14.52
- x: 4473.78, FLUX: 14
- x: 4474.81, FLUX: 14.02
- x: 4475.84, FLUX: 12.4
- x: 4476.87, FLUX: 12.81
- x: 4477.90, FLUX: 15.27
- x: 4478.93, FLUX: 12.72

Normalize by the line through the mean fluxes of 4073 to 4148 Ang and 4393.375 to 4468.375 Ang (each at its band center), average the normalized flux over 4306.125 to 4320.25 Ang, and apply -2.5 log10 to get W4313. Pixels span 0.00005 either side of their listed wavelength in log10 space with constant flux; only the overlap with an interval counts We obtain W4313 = 0.26 mag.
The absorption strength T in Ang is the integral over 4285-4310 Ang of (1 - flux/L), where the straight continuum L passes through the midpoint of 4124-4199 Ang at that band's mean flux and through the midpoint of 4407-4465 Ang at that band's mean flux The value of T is 6.3 Ang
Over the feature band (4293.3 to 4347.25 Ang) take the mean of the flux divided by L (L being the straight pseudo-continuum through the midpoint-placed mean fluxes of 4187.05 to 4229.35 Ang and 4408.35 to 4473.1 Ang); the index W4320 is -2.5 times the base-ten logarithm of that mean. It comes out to 0.16 mag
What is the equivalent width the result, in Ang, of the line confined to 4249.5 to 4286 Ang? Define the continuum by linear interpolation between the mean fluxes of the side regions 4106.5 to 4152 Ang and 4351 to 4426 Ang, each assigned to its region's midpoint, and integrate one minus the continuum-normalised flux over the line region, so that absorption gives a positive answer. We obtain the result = 3.1 Ang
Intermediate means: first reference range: 12.3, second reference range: 12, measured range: 11.1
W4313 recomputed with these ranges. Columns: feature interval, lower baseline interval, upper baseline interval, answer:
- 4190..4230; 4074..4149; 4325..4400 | 0.06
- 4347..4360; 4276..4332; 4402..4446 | -0.11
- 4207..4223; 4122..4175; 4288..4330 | -0.07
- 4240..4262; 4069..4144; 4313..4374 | 0.03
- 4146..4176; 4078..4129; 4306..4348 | -0.07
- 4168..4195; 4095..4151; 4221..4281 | -0.03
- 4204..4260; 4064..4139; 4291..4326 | -0.12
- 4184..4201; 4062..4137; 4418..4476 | 0.03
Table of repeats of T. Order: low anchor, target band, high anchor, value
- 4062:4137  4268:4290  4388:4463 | 2.72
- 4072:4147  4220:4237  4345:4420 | 1.40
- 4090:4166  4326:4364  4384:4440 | 0.71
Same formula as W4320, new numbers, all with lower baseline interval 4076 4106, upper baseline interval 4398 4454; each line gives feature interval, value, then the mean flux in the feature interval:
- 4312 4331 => 0.094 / 11.2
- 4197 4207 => -0.038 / 12.6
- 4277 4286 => 0.057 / 11.6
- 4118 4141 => -0.014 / 12.4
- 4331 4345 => 0.079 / 11.4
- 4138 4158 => 0.032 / 11.8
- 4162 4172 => -0.085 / 13.2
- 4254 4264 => 0.068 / 11.5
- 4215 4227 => 0.204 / 10.1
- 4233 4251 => 0.036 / 11.8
